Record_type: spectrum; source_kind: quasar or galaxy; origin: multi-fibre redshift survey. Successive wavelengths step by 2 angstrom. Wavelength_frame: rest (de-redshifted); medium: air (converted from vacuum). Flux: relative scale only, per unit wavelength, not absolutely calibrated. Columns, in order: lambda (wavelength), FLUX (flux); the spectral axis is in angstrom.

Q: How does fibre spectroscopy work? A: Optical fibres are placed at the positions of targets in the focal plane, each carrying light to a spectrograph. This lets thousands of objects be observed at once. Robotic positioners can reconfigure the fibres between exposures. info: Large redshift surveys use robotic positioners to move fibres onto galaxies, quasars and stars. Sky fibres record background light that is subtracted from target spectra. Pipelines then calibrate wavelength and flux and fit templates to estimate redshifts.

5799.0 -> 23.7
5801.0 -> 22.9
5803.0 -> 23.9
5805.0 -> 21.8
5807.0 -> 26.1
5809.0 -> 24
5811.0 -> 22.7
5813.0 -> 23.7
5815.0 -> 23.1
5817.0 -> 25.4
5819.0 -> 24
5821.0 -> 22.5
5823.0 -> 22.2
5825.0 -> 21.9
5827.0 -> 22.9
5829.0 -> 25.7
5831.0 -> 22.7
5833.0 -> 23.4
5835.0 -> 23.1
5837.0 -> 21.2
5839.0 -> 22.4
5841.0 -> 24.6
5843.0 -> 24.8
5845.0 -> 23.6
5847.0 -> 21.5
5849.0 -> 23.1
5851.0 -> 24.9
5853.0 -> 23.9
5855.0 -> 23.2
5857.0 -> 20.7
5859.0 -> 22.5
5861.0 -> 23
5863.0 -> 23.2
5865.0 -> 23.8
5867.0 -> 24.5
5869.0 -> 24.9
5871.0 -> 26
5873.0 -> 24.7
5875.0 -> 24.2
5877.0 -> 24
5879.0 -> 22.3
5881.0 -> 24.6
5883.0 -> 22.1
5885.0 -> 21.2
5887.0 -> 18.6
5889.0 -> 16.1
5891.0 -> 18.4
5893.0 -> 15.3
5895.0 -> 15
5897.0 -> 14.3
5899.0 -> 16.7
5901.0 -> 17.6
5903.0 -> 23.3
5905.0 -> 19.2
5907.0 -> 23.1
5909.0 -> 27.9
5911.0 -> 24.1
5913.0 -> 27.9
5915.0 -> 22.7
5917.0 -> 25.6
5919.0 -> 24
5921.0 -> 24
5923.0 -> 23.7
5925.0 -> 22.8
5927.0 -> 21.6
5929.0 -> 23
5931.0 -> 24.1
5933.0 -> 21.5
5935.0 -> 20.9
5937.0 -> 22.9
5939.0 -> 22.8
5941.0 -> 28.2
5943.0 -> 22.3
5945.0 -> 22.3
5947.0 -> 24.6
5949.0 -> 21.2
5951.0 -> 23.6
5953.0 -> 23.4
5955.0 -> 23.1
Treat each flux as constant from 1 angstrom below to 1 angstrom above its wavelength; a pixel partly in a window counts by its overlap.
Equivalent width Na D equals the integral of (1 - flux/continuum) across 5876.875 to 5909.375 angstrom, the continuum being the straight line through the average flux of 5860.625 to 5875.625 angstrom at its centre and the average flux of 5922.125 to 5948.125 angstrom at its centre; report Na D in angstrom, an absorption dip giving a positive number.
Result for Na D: 5.7 angstrom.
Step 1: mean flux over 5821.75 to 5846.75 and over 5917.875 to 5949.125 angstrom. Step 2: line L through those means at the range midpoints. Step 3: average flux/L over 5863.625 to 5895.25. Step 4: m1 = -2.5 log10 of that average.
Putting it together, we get 0.07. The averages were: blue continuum 23.1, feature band 21.8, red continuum 23.2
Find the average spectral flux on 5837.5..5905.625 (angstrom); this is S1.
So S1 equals 21.7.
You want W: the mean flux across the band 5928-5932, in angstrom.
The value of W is 23.6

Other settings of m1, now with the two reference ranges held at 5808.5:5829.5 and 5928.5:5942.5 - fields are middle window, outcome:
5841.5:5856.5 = -0.01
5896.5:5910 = 0.14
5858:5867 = 0.00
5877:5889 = 0.09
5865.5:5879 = -0.05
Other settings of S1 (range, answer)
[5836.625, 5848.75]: 23.1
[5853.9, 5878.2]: 23.7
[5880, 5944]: 21.7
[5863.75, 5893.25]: 22.2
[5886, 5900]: 16.3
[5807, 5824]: 23.6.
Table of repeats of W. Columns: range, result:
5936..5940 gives 22.9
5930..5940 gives 22.4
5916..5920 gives 24.8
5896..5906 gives 18.2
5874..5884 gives 23.4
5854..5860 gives 22.1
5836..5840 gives 21.8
